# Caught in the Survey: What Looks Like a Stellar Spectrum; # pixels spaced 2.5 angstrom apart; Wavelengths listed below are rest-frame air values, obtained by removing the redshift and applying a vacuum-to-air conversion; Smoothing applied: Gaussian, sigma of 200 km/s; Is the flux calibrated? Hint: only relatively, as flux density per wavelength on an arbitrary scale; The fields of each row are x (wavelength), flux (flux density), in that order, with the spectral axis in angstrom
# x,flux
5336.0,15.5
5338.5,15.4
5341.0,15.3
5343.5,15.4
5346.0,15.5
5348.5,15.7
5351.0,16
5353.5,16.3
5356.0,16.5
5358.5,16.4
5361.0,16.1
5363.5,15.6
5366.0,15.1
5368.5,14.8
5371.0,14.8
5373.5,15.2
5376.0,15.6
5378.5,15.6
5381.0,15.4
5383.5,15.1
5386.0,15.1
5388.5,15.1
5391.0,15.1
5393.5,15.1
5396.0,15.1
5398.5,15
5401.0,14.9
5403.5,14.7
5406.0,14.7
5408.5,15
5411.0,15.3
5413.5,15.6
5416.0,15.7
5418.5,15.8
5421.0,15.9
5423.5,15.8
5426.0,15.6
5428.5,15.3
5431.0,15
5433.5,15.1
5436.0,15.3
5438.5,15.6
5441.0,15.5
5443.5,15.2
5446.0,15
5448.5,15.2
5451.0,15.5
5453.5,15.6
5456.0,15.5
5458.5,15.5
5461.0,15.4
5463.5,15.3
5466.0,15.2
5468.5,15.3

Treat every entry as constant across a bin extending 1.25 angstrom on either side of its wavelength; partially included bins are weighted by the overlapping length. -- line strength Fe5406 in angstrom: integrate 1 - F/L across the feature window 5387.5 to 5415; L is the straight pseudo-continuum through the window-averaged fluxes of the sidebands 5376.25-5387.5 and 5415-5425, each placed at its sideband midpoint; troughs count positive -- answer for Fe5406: 0.9 angstrom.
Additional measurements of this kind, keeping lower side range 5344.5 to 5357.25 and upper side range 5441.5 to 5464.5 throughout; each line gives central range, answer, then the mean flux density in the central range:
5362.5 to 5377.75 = 0.65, 15.2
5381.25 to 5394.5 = 0.54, 15.1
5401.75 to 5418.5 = 0.45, 15.2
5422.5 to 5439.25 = 0.13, 15.4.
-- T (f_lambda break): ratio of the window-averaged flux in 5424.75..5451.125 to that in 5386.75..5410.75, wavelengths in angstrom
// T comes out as 1.0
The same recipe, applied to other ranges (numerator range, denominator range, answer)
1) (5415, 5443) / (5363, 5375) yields 1.03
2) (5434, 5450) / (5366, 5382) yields 1.00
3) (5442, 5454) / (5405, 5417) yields 1.00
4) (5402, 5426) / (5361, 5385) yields 1.01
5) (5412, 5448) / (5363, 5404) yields 1.02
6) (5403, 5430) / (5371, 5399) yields 1.01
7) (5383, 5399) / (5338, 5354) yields 0.96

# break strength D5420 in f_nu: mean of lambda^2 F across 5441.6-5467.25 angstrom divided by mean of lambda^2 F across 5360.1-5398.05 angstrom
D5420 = 1.0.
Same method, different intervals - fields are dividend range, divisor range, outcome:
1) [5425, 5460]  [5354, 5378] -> 1.01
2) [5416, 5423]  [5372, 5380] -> 1.04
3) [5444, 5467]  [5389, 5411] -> 1.05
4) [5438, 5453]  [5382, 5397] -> 1.04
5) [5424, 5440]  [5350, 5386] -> 1.01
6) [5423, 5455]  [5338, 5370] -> 1.01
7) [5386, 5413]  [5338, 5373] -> 0.98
